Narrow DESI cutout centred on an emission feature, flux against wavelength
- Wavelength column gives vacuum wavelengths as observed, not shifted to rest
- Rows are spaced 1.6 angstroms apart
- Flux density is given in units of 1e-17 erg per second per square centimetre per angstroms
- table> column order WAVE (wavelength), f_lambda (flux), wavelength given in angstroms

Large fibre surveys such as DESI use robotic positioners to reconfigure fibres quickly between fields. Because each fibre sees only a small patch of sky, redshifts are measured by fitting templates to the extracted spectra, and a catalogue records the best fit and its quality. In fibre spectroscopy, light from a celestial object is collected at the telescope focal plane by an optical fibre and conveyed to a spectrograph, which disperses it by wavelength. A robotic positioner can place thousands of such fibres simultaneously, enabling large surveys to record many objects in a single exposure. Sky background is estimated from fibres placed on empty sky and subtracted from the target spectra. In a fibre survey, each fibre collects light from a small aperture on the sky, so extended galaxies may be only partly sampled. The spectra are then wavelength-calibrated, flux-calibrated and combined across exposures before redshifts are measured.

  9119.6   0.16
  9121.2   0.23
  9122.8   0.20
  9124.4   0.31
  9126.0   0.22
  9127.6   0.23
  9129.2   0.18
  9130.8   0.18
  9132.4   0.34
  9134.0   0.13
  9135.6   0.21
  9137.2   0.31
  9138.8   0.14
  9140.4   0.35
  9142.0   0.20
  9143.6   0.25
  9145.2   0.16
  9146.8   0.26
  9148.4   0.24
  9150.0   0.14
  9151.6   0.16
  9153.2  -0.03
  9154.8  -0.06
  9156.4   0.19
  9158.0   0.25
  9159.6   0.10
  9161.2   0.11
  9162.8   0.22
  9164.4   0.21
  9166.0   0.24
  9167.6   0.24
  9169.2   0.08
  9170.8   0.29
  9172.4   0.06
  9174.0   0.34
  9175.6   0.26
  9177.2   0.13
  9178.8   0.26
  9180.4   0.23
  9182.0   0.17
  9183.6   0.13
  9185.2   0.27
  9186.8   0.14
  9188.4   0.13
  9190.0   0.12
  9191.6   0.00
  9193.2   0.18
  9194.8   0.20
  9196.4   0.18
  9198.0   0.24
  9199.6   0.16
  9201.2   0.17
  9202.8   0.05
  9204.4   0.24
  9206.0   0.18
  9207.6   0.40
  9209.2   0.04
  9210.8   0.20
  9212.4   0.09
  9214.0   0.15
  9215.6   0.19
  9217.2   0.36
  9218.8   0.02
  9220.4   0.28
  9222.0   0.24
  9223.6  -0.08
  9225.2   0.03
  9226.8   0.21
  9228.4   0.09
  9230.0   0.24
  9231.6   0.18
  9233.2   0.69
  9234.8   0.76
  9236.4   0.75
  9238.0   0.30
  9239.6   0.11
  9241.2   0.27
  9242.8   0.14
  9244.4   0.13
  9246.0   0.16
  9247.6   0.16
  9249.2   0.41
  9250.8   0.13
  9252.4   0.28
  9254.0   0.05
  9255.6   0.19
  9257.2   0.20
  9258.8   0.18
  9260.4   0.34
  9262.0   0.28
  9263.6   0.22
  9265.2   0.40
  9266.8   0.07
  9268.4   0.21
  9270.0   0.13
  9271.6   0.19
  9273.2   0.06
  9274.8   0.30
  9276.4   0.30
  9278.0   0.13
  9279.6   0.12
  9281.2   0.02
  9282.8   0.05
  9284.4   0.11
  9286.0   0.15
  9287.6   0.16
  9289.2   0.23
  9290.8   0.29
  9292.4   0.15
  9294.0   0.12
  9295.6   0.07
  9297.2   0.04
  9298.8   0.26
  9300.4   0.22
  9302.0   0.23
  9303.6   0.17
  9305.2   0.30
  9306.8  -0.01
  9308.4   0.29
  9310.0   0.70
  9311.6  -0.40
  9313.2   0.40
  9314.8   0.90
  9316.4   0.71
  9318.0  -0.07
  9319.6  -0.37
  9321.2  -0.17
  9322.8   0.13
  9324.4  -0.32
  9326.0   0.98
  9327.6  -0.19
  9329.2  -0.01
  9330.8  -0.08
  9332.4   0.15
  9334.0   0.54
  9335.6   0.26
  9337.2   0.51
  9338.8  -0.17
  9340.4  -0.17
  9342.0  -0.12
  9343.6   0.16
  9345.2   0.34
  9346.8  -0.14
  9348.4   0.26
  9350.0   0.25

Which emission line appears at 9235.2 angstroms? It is H-beta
